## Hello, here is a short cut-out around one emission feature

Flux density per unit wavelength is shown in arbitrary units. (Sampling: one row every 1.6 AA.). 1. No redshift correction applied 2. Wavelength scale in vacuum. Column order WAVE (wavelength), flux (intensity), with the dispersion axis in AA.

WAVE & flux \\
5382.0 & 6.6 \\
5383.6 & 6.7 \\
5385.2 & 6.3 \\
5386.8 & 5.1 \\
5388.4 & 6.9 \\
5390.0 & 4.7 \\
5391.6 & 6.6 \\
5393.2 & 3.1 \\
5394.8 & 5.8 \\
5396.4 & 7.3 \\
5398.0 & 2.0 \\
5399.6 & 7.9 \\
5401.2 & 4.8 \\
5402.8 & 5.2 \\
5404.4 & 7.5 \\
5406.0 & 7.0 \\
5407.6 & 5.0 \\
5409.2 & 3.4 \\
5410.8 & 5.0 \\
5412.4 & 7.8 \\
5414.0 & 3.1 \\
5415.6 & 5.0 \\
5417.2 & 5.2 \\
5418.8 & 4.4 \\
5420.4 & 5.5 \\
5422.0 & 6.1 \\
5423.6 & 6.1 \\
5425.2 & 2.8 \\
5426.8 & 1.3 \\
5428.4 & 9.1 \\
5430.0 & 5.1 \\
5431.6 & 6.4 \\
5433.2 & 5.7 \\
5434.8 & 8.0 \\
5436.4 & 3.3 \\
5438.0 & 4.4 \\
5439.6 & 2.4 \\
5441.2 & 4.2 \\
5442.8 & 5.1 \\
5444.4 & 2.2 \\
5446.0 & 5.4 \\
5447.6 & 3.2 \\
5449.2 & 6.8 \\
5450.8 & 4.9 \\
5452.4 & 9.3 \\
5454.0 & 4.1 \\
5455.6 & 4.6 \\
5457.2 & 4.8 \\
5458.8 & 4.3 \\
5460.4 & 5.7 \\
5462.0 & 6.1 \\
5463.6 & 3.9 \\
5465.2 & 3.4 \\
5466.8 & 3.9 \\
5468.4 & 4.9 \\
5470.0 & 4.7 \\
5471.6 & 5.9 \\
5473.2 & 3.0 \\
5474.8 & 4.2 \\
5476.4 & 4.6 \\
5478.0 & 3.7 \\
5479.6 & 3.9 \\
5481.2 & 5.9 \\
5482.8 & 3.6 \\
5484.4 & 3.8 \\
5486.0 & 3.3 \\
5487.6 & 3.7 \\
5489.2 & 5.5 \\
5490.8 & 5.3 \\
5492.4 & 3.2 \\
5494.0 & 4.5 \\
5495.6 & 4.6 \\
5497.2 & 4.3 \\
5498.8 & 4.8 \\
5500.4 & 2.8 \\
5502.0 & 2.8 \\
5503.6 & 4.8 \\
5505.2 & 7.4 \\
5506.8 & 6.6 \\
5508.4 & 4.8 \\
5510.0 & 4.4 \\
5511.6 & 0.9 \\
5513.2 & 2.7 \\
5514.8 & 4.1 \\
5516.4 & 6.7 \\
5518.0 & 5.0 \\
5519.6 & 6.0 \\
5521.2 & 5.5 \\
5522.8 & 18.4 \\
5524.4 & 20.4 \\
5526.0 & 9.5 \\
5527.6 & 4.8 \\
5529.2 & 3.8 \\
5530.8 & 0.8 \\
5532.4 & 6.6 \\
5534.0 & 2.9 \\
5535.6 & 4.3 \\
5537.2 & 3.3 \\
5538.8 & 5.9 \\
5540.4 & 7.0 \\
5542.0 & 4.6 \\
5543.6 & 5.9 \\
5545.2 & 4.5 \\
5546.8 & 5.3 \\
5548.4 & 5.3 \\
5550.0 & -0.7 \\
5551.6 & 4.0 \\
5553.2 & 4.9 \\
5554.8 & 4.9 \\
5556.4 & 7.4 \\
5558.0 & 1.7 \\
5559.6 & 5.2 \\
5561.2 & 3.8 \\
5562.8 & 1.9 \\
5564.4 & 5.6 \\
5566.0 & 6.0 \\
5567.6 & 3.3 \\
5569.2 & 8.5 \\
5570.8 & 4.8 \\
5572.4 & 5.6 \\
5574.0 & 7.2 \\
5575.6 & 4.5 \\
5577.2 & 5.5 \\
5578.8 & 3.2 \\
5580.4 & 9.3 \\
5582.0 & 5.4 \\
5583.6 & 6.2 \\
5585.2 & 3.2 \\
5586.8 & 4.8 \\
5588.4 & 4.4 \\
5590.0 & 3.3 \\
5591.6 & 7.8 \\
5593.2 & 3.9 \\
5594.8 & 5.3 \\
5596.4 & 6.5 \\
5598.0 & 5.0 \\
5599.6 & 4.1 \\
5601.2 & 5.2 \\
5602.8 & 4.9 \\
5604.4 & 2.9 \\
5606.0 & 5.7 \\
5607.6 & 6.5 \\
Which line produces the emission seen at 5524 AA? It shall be H-beta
